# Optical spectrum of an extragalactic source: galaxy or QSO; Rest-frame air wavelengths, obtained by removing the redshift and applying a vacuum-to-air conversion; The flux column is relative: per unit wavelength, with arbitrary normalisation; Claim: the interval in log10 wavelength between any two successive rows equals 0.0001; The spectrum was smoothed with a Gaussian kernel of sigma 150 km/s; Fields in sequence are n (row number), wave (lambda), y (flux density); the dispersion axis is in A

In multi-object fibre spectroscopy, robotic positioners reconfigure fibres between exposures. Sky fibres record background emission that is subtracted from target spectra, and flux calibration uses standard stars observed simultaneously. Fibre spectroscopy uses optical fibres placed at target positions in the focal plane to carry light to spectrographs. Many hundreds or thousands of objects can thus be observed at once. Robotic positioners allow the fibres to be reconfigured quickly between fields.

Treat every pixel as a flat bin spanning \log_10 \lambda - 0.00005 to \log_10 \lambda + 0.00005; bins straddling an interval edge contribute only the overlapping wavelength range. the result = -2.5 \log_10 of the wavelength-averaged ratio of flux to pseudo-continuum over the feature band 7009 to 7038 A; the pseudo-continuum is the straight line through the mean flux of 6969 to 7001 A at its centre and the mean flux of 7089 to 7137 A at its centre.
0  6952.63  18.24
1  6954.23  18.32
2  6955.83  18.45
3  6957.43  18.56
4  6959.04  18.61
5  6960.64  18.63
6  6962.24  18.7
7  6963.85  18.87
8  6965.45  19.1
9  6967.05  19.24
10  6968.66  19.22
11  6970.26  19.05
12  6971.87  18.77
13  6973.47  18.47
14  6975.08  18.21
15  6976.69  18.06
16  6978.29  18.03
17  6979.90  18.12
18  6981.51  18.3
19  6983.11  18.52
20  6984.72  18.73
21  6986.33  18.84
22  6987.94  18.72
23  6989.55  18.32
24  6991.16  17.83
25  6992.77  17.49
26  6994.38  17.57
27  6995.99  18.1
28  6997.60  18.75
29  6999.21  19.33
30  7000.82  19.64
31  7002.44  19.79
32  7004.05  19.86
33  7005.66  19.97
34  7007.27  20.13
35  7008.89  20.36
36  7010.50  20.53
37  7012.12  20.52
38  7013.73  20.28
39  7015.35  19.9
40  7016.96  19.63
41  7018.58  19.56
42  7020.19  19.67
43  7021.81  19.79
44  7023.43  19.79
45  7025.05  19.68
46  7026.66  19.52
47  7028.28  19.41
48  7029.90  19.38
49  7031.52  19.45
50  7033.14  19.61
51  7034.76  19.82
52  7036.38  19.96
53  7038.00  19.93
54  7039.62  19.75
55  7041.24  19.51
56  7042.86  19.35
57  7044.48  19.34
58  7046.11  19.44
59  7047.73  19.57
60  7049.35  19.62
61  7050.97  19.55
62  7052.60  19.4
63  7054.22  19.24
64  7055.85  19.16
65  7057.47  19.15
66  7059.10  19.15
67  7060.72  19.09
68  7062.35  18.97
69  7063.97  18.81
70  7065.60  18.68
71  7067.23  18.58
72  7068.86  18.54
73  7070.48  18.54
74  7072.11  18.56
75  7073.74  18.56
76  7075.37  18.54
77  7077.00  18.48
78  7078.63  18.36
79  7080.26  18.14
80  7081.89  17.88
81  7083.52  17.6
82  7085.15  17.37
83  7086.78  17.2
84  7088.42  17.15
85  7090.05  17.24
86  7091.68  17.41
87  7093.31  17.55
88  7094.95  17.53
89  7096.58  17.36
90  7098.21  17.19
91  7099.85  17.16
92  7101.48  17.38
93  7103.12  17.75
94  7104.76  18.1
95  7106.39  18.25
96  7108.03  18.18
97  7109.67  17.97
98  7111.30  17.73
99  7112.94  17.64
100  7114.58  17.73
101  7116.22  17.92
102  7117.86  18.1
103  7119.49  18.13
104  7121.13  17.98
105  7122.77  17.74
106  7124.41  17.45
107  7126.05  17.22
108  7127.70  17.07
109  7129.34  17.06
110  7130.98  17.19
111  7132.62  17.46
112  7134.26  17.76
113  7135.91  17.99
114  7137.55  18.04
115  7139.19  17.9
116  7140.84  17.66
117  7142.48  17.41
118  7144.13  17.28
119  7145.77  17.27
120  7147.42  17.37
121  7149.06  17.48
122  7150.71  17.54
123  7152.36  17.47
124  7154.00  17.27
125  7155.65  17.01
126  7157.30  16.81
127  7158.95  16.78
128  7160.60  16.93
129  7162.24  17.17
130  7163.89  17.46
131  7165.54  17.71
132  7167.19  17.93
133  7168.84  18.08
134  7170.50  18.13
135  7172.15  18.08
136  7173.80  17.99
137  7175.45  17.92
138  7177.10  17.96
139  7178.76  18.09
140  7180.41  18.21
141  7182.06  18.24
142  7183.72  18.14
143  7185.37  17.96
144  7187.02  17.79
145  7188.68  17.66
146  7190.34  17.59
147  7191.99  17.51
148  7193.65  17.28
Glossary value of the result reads -0.093 mag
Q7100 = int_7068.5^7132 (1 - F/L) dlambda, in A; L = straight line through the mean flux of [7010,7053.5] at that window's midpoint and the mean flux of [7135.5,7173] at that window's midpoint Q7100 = 2.4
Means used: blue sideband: 19.7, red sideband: 17.5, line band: 17.8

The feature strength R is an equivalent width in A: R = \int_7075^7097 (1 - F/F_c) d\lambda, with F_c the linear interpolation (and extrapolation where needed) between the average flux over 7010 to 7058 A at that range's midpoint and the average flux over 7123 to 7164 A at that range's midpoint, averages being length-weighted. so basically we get 1.0 A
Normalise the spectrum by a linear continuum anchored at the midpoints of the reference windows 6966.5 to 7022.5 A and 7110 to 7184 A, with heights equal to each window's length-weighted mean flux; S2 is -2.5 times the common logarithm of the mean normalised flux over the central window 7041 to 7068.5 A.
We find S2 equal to -0.04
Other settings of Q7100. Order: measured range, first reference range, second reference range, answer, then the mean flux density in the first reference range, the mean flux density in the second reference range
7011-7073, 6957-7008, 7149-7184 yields -3.5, 18.7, 17.6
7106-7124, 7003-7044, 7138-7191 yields 0.5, 19.8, 17.6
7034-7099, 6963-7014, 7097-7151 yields -1.5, 18.9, 17.6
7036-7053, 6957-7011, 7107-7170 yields -1.2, 18.8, 17.6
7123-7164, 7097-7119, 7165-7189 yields 1.2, 17.8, 18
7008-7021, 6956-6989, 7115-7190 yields -1.2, 18.6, 17.6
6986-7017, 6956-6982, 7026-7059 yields -0.4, 18.6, 19.5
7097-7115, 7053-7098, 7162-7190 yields 0.4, 18.3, 17.9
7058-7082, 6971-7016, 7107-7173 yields -0.5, 19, 17.6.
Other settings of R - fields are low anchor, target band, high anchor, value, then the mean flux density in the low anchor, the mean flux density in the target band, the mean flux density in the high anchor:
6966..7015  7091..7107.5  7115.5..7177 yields 0.4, 19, 17.6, 17.6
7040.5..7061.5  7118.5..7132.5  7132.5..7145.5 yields 0.4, 19.4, 17.5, 17.7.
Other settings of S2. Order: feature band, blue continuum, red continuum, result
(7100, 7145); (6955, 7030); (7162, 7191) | 0.033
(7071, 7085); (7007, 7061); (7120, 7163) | 0.030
